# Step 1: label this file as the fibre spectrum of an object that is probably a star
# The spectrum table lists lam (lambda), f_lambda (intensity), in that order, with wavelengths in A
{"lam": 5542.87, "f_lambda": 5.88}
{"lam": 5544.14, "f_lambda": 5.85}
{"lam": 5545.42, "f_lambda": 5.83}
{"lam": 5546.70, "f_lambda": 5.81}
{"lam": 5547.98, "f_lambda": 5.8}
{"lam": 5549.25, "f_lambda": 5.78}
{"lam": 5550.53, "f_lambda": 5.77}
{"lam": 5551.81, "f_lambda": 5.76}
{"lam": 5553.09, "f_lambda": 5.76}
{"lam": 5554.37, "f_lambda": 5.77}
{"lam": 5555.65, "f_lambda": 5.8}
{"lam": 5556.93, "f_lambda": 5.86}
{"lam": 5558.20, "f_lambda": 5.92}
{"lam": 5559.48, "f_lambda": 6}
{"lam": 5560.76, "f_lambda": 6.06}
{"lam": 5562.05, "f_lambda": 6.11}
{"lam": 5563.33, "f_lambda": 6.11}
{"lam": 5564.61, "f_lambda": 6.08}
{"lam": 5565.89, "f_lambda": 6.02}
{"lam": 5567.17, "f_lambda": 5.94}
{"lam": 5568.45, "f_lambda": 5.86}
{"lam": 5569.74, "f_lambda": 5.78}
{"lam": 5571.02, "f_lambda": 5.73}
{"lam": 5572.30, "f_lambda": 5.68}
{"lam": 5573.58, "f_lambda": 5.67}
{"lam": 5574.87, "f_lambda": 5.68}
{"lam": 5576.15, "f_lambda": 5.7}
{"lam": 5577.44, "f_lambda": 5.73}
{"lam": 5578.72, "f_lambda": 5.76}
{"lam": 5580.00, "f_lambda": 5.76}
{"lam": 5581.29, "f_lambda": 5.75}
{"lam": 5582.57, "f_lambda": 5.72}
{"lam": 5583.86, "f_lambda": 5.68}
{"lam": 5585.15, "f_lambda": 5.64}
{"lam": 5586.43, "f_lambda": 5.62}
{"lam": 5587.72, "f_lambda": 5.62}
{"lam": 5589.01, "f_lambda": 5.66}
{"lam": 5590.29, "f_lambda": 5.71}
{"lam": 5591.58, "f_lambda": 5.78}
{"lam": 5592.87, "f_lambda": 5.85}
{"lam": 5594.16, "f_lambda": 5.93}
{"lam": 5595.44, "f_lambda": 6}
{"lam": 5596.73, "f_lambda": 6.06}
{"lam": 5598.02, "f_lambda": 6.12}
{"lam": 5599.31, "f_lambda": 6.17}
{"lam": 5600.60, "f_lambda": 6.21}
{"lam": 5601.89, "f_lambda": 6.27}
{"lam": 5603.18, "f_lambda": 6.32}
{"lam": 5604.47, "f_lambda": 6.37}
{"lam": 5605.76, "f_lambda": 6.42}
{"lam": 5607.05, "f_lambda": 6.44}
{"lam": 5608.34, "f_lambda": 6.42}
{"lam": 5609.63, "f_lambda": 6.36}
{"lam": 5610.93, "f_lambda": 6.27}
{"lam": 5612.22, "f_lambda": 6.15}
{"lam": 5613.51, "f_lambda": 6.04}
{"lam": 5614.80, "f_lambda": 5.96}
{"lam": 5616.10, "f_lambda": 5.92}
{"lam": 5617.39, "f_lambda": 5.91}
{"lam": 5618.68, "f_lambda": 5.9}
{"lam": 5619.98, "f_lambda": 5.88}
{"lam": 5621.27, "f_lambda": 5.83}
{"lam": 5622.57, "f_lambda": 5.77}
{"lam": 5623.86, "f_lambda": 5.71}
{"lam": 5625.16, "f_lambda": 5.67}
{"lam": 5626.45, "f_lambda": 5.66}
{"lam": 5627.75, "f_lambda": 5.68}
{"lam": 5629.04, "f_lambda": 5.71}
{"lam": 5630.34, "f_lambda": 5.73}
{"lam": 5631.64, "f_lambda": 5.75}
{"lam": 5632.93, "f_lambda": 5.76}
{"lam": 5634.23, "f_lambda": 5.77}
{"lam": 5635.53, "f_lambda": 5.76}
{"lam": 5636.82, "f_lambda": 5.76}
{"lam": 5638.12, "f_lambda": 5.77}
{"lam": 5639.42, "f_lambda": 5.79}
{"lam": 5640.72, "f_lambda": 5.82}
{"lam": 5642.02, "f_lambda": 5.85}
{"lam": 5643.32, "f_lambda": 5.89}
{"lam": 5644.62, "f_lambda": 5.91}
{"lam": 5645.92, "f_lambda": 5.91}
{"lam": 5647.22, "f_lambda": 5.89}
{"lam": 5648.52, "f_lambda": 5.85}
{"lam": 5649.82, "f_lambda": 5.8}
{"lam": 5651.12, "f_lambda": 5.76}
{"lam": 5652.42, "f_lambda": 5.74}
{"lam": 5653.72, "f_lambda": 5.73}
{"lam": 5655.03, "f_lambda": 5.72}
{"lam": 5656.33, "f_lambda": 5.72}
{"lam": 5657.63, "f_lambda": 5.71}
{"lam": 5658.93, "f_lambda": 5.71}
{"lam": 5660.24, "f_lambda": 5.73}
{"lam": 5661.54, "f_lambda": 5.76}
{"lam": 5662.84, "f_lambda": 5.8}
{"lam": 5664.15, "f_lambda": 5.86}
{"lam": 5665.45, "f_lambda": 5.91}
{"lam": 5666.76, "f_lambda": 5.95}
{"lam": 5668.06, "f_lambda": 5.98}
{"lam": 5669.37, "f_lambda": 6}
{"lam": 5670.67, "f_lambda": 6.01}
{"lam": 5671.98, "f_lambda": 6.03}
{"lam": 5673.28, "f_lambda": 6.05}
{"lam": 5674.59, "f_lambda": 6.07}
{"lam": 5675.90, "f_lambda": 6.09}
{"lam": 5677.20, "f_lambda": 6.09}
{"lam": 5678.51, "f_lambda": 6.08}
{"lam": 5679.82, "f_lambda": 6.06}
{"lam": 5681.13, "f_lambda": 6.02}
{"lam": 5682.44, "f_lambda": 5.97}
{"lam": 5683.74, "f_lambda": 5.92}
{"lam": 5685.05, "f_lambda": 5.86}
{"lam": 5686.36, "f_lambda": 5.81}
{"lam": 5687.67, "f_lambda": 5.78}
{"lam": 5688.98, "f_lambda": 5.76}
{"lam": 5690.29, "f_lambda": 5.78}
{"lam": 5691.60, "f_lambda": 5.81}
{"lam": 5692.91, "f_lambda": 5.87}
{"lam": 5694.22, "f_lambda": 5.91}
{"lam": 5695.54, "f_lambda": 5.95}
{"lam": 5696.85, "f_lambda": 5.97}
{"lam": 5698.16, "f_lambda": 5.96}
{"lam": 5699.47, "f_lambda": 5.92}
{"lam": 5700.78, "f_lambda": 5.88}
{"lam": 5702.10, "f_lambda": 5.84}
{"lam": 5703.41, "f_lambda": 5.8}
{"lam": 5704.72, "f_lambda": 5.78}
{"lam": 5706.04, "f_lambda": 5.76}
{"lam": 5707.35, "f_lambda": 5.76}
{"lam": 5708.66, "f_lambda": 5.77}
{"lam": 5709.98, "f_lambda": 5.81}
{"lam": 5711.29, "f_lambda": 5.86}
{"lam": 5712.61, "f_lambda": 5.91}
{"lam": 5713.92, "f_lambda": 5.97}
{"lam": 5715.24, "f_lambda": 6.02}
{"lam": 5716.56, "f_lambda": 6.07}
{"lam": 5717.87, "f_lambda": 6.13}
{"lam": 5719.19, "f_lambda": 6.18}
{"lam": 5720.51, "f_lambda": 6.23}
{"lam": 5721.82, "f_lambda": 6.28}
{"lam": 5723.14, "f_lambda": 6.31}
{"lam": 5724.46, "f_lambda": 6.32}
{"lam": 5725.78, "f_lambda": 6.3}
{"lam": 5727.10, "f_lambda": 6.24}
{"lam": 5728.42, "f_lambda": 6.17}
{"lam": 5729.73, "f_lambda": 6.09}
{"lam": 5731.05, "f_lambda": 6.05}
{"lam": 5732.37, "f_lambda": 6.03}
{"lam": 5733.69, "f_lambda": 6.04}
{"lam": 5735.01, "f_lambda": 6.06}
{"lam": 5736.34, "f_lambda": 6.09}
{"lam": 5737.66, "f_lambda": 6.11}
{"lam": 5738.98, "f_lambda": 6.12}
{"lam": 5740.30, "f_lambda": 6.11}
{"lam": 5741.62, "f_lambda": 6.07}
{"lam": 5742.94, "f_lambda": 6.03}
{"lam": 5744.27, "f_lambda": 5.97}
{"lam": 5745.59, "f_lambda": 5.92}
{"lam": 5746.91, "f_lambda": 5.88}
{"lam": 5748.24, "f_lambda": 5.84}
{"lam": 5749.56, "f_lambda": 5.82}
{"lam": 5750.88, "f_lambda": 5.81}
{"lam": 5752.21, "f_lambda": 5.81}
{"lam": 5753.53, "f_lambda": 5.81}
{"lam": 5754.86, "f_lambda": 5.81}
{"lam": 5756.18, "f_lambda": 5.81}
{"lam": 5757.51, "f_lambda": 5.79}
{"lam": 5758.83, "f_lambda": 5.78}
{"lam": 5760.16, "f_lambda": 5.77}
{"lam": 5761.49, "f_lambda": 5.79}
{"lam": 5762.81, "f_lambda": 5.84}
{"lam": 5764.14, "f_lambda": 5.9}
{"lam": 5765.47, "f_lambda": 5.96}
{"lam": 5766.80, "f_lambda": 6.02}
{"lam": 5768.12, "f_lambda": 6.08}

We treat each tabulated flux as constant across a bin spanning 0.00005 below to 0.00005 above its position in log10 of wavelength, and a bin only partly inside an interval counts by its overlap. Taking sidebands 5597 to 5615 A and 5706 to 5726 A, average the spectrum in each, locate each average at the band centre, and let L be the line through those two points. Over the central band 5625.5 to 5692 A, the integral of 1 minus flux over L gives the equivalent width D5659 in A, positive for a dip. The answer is 3.3 A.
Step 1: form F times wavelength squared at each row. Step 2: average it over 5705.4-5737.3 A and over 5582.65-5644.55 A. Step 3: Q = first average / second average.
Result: 1.06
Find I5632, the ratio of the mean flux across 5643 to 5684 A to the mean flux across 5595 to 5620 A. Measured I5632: 1.0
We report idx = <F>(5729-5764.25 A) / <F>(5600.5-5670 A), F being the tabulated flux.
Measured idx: 1.01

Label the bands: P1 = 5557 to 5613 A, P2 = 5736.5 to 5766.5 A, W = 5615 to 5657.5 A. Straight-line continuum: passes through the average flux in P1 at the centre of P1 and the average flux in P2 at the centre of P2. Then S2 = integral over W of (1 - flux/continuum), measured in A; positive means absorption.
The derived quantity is 1.1 A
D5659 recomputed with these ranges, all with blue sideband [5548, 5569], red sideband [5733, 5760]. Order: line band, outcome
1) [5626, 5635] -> 0.3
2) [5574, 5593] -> 0.7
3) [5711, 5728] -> -0.6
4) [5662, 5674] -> -0.1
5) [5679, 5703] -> 0.1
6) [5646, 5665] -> 0.5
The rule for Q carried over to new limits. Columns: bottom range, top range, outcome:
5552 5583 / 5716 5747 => 1.11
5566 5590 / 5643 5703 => 1.06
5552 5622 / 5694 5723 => 1.05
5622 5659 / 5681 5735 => 1.06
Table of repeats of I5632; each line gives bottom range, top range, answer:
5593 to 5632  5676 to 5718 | 0.98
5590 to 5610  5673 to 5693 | 0.96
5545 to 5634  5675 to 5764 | 1.01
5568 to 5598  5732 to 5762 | 1.03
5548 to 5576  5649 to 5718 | 1.00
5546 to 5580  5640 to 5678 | 1.01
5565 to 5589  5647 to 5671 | 1.01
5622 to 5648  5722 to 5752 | 1.05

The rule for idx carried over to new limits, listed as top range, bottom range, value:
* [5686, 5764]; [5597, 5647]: 1.00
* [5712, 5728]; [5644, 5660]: 1.07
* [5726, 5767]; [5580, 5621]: 0.99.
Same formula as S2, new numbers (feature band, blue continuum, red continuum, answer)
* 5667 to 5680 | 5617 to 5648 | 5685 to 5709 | -0.49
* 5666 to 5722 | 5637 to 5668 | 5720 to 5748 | 0.16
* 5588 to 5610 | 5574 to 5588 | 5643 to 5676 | -1.45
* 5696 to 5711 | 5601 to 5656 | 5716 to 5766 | 0.34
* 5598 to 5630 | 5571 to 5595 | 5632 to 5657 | -1.55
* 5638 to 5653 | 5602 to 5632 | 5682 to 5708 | 0.28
